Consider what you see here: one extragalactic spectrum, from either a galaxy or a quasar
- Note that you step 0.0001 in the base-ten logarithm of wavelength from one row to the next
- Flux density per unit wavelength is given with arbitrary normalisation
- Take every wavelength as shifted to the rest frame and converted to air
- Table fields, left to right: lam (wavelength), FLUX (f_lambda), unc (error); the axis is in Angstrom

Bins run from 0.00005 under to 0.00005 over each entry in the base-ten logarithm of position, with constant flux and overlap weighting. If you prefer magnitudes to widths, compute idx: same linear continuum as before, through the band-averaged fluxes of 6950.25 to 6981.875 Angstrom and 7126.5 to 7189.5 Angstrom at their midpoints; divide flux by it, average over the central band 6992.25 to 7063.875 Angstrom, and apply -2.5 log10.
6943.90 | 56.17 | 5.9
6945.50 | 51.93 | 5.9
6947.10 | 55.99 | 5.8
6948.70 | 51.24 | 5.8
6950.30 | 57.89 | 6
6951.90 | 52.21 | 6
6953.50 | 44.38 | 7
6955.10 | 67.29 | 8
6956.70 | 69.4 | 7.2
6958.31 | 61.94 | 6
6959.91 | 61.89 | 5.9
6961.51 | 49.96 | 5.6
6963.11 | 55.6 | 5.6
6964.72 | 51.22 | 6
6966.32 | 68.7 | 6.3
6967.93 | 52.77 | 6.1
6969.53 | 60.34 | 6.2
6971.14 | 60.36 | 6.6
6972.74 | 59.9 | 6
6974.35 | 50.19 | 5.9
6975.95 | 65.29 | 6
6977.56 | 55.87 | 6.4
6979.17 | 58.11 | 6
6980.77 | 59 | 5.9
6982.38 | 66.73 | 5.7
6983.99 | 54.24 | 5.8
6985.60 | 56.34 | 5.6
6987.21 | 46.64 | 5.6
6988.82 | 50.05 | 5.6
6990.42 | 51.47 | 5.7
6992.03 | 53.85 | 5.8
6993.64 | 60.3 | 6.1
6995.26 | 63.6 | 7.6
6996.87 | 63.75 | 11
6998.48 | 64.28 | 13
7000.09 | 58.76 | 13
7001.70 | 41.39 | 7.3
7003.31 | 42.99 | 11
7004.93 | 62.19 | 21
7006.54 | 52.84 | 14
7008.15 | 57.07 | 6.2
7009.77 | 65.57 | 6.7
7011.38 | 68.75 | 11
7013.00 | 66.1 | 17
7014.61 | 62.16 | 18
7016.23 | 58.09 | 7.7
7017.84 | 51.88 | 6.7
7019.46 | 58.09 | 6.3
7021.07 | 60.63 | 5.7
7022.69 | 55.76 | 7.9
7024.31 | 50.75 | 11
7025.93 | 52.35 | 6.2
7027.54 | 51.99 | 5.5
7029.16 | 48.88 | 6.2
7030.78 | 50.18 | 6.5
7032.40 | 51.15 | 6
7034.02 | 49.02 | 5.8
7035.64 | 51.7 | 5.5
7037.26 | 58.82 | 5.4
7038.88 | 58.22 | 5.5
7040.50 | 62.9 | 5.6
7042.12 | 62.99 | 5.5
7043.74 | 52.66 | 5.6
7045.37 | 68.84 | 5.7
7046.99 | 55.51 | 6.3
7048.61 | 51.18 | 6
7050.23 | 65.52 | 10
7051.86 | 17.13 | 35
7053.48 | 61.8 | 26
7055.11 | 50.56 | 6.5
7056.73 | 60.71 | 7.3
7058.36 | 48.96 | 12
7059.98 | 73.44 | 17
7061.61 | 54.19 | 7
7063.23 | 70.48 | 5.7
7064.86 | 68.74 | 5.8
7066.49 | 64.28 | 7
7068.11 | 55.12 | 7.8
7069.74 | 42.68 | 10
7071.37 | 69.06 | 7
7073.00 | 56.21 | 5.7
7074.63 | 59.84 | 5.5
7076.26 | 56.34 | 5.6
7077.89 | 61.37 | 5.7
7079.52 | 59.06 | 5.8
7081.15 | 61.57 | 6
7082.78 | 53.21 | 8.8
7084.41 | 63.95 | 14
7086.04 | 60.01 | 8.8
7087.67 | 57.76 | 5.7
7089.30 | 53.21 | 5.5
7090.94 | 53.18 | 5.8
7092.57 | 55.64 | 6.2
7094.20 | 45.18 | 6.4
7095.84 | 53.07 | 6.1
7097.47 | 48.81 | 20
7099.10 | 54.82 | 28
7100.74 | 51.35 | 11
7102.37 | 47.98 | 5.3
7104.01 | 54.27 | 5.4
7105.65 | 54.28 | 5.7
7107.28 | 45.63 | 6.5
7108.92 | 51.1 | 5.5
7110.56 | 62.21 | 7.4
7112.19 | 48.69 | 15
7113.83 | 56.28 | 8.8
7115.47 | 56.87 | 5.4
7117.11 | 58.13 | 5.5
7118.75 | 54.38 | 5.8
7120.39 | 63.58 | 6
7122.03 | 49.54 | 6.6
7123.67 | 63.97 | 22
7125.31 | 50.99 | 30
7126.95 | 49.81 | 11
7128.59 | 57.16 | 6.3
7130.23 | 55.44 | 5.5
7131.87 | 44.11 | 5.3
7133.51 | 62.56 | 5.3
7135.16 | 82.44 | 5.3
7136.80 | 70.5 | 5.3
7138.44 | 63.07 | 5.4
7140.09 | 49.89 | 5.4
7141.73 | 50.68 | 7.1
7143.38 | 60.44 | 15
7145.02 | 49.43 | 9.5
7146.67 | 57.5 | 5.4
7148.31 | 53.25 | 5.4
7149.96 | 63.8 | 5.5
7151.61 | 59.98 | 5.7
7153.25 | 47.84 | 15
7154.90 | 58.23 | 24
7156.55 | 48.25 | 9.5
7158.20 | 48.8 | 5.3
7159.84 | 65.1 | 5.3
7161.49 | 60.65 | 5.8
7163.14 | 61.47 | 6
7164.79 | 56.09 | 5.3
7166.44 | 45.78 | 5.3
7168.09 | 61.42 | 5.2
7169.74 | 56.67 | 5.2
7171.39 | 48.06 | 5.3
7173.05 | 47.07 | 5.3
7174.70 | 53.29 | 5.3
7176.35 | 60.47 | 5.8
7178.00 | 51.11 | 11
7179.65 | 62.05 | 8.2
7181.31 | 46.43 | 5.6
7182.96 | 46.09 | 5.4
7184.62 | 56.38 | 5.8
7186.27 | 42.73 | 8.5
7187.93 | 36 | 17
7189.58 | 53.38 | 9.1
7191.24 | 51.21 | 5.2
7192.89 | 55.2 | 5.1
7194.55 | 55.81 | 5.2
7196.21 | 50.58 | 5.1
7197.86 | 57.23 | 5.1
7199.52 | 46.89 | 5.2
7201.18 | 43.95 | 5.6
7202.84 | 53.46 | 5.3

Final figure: 0.01 mag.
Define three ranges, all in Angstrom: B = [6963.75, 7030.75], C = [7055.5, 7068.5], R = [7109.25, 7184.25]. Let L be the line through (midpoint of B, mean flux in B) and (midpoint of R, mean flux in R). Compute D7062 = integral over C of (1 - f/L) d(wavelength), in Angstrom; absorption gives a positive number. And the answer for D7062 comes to -1.22 Angstrom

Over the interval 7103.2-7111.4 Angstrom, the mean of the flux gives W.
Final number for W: 53.5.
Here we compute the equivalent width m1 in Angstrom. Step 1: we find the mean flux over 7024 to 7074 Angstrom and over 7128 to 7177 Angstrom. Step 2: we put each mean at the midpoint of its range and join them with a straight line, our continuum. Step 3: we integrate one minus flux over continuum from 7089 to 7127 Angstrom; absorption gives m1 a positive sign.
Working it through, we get 1.9 Angstrom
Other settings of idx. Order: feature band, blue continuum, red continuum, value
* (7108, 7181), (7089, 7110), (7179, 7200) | -0.10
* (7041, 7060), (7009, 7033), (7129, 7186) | 0.03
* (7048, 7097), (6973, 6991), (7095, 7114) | -0.07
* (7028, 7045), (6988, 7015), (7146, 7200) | 0.04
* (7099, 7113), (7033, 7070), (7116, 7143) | 0.11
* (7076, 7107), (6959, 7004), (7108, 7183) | 0.03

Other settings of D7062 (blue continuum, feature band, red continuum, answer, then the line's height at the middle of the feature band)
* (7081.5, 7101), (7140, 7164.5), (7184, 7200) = -1.8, 52.1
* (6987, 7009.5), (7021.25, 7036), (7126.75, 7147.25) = 1.1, 56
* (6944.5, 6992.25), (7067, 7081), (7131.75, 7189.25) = -0.5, 55.9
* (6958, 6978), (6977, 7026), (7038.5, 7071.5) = 0.6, 57.8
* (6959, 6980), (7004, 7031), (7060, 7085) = 0.7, 58.9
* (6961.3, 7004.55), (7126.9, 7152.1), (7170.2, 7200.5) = -2.9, 52.3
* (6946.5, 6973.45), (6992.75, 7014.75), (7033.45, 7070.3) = -0.7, 57.3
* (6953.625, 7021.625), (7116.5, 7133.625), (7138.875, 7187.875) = -0.1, 54.8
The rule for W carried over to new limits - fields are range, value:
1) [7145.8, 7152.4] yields 58.5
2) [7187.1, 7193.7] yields 49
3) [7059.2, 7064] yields 66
